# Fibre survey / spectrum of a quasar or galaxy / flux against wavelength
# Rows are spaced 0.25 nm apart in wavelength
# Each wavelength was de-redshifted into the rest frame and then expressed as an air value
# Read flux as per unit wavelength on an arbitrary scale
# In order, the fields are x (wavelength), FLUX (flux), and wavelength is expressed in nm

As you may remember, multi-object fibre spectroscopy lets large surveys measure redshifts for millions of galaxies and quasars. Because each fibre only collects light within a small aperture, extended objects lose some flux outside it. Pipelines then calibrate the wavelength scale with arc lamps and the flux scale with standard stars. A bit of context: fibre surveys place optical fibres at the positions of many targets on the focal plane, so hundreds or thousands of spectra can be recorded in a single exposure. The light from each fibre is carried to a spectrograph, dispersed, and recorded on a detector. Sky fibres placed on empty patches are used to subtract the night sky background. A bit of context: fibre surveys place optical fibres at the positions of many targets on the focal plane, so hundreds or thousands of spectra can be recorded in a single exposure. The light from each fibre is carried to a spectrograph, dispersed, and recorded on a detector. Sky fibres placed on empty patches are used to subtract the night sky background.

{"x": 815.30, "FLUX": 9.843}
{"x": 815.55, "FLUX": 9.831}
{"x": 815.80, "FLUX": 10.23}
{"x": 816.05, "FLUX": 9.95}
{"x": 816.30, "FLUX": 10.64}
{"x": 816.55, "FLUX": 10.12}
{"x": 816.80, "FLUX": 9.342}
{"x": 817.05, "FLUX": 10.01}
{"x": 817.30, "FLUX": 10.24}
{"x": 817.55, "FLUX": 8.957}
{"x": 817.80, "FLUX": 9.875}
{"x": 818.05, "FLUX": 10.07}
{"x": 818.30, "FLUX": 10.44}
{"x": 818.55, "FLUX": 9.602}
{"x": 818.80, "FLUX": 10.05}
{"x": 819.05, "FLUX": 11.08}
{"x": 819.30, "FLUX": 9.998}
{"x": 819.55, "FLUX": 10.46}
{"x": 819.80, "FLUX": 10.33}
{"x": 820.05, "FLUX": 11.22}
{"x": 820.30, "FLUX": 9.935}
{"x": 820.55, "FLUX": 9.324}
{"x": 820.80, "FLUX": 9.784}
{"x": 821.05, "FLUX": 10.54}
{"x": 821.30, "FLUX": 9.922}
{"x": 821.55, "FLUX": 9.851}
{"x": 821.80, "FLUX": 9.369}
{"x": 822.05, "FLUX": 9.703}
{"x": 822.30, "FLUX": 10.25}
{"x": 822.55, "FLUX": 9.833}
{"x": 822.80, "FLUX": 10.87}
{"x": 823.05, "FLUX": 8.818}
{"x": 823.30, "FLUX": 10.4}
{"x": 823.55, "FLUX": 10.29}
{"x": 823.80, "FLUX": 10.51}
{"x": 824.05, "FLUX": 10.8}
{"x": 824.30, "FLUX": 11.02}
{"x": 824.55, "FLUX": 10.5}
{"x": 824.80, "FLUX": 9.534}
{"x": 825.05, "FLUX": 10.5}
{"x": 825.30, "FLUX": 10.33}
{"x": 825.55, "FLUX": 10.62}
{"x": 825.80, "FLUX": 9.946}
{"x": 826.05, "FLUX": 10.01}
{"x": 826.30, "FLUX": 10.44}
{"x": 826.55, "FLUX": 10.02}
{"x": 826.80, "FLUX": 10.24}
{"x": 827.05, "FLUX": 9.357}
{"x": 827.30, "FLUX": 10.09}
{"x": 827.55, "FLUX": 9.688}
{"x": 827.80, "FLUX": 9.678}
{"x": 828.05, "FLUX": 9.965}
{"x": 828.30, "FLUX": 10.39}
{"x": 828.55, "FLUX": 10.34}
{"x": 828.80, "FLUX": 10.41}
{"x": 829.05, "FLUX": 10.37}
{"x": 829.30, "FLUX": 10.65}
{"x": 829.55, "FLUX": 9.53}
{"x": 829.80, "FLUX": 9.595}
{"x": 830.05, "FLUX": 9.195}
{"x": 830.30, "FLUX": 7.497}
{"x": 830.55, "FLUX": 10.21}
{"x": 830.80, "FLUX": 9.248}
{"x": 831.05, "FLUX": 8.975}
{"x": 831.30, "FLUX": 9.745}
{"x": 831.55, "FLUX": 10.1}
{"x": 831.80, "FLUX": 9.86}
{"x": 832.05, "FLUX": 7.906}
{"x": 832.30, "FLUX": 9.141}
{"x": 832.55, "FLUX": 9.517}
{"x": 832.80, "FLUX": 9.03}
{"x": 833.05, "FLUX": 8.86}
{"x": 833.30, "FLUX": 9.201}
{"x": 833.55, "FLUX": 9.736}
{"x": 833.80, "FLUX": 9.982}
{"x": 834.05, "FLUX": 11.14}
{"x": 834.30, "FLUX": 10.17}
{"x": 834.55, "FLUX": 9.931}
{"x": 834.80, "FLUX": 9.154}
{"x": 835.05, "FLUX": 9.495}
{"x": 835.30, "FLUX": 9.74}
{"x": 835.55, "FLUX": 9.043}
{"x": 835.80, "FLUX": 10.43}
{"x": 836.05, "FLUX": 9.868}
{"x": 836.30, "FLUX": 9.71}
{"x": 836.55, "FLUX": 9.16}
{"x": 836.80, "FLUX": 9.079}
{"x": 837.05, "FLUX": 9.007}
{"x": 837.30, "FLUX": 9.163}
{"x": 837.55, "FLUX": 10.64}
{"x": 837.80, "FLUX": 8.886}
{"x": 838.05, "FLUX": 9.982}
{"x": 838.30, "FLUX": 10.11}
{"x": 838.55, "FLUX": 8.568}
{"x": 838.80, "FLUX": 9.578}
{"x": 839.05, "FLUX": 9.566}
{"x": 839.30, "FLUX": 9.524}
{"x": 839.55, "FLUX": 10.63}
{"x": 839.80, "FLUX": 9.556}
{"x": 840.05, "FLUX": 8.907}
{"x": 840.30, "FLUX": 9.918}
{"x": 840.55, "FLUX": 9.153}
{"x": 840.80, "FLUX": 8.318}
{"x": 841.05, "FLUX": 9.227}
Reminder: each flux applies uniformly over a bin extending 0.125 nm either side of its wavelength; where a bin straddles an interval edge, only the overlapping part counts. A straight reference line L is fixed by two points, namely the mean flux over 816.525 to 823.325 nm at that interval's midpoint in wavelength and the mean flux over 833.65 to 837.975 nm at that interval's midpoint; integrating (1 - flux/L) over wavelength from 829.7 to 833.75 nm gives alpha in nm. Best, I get 0.21 nm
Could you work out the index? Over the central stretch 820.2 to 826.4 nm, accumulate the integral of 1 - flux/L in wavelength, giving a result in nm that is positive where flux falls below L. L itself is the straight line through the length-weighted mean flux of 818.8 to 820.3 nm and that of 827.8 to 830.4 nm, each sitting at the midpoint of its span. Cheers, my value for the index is 0.07 nm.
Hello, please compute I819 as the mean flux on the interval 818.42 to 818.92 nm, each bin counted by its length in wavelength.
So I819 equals 9.83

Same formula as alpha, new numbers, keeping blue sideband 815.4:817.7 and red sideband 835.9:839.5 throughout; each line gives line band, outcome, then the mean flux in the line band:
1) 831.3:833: 0.06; 9.28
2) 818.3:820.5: -0.10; 10.3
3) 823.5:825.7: -0.15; 10.5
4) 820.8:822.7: -0.02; 9.93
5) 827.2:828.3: -0.02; 9.91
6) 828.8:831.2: 0.03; 9.53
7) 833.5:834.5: -0.07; 10.3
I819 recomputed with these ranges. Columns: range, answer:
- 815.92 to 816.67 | 10.2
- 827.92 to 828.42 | 10.2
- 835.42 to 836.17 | 9.78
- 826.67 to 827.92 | 9.81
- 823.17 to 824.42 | 10.6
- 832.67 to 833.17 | 8.95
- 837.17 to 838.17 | 9.66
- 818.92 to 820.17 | 10.6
